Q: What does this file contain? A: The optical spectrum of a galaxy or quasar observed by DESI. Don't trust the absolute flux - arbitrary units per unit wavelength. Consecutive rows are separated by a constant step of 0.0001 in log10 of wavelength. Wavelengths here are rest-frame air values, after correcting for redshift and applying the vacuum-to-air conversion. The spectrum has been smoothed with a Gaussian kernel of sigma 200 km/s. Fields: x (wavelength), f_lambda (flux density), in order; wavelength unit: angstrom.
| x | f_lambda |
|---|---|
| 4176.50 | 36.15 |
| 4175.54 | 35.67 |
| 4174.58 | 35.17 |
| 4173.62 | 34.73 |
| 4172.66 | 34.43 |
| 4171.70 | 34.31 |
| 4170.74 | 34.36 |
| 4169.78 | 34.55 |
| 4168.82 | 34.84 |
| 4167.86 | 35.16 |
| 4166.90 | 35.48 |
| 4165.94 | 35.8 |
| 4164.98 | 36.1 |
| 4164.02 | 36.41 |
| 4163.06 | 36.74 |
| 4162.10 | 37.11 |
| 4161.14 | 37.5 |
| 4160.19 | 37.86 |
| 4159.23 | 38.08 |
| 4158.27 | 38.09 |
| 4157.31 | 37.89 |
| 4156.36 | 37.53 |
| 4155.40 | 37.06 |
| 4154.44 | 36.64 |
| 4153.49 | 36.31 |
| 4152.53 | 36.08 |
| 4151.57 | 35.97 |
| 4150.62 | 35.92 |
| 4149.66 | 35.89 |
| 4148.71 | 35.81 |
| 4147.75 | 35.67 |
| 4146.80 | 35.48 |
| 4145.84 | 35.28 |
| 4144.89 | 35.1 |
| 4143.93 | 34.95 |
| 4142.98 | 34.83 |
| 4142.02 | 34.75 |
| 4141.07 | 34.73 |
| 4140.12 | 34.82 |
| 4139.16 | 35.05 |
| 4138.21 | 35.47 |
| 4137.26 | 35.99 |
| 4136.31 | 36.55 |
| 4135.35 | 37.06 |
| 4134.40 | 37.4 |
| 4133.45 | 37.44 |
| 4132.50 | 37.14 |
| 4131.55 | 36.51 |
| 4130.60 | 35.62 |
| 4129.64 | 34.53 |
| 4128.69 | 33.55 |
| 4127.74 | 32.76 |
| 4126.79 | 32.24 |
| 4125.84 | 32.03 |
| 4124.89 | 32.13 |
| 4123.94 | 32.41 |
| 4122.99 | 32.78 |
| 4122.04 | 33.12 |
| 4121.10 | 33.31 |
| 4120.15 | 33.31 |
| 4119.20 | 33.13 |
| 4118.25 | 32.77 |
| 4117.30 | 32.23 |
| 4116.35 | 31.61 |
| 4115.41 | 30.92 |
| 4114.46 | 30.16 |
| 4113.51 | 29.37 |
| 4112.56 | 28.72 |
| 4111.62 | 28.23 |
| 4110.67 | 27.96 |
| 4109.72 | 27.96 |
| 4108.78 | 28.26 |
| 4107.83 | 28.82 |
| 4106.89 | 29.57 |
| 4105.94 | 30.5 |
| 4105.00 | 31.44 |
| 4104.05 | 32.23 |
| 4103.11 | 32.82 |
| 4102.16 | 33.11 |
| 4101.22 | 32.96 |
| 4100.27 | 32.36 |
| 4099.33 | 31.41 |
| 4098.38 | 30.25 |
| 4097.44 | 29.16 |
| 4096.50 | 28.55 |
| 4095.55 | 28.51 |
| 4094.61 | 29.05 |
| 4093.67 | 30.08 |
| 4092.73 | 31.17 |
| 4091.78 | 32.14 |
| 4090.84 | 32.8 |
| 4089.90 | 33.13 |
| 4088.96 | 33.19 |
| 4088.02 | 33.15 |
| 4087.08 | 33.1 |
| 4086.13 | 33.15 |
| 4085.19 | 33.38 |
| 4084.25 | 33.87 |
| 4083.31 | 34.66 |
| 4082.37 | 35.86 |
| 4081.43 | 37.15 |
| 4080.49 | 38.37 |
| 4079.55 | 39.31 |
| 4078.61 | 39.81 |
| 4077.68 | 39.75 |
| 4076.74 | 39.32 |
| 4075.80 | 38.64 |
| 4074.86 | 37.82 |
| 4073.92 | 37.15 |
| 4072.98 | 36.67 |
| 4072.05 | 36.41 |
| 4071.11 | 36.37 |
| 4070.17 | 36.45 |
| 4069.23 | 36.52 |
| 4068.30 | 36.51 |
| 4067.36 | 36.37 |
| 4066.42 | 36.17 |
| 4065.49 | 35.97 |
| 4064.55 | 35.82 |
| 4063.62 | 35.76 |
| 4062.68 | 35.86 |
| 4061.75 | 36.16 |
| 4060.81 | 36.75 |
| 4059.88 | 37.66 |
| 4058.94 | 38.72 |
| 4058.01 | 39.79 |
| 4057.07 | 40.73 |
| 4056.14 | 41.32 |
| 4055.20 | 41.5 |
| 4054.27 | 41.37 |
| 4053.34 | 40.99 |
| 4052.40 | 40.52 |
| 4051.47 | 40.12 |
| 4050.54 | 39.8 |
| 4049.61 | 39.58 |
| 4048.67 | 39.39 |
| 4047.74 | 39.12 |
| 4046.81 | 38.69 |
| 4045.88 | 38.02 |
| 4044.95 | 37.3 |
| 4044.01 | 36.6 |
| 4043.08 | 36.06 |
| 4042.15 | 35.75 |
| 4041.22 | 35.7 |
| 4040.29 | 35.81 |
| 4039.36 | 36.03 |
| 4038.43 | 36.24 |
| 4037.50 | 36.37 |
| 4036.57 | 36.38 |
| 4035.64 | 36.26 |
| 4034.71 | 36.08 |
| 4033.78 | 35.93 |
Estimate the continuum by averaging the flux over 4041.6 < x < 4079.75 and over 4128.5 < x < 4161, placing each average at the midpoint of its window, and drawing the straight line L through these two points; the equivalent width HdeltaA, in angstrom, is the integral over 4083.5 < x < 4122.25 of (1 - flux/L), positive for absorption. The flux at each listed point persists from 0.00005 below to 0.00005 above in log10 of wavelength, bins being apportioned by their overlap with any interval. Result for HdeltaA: 6.1 angstrom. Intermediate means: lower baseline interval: 38.1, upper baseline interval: 36.1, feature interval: 31.3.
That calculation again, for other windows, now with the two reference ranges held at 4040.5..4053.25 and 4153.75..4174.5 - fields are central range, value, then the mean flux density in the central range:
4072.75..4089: 0.5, 36.4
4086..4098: 2.0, 31.3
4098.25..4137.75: 4.8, 32.5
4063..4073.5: 0.4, 36.3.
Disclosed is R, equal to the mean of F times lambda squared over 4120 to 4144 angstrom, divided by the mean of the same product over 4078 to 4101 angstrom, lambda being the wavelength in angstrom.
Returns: 1.07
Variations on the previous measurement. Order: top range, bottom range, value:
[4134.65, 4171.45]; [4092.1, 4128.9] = 1.18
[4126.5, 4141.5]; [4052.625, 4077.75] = 0.97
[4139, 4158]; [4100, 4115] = 1.21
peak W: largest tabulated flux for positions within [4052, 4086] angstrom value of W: 41.5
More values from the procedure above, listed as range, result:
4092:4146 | 37.44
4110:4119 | 32.77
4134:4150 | 37.4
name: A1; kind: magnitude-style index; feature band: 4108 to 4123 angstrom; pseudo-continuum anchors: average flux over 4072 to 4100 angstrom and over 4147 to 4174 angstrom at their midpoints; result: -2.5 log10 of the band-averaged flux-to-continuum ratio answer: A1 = 0.14 mag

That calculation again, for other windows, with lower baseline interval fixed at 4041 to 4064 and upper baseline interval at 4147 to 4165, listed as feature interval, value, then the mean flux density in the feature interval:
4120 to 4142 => 0.08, 34.6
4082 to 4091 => 0.13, 33.6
